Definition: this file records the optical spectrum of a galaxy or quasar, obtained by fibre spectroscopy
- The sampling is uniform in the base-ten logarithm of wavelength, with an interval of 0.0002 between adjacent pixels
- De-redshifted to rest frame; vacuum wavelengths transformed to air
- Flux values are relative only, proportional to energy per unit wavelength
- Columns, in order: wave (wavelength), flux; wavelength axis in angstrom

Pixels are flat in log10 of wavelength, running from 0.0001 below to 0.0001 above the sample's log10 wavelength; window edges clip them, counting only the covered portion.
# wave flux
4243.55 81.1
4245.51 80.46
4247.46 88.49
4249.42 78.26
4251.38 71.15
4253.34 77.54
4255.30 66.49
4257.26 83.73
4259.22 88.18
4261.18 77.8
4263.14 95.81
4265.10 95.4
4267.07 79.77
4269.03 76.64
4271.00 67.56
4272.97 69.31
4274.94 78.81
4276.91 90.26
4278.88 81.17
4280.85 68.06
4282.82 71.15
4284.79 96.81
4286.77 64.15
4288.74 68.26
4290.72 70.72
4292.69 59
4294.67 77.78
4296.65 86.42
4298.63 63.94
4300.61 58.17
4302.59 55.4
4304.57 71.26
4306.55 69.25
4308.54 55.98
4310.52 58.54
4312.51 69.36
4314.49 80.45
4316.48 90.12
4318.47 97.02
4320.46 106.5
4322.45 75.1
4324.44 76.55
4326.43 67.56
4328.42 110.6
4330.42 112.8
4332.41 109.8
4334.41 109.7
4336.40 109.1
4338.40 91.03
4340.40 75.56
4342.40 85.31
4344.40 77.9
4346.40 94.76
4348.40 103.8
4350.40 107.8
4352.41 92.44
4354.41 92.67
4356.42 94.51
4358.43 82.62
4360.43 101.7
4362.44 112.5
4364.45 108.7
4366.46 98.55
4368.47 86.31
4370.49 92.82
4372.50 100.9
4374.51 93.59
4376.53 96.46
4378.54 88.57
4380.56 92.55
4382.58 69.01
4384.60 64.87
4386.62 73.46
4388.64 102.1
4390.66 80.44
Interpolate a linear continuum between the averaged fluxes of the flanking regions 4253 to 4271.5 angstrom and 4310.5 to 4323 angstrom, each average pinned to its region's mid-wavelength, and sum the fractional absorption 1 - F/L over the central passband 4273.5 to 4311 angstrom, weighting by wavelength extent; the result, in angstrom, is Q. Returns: 5.5 angstrom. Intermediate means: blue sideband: 81.4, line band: 70.9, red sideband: 84.6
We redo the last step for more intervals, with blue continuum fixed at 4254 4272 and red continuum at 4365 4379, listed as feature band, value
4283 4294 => 1.6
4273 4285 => 0.6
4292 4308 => 3.4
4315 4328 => 0.3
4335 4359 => -0.3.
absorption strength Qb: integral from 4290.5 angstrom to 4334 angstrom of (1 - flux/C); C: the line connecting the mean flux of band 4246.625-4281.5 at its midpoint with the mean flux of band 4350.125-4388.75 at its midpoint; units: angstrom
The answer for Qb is 3.4 angstrom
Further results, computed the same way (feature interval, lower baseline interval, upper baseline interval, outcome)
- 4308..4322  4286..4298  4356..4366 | 0.1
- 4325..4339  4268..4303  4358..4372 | -2.1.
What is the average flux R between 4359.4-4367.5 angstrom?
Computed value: 105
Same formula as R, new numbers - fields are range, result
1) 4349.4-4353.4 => 100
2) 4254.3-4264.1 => 82.4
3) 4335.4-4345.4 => 87.8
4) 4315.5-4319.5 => 93.6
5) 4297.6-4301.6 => 61.3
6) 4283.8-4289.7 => 76.4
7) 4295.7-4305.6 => 67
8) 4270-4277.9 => 76.4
